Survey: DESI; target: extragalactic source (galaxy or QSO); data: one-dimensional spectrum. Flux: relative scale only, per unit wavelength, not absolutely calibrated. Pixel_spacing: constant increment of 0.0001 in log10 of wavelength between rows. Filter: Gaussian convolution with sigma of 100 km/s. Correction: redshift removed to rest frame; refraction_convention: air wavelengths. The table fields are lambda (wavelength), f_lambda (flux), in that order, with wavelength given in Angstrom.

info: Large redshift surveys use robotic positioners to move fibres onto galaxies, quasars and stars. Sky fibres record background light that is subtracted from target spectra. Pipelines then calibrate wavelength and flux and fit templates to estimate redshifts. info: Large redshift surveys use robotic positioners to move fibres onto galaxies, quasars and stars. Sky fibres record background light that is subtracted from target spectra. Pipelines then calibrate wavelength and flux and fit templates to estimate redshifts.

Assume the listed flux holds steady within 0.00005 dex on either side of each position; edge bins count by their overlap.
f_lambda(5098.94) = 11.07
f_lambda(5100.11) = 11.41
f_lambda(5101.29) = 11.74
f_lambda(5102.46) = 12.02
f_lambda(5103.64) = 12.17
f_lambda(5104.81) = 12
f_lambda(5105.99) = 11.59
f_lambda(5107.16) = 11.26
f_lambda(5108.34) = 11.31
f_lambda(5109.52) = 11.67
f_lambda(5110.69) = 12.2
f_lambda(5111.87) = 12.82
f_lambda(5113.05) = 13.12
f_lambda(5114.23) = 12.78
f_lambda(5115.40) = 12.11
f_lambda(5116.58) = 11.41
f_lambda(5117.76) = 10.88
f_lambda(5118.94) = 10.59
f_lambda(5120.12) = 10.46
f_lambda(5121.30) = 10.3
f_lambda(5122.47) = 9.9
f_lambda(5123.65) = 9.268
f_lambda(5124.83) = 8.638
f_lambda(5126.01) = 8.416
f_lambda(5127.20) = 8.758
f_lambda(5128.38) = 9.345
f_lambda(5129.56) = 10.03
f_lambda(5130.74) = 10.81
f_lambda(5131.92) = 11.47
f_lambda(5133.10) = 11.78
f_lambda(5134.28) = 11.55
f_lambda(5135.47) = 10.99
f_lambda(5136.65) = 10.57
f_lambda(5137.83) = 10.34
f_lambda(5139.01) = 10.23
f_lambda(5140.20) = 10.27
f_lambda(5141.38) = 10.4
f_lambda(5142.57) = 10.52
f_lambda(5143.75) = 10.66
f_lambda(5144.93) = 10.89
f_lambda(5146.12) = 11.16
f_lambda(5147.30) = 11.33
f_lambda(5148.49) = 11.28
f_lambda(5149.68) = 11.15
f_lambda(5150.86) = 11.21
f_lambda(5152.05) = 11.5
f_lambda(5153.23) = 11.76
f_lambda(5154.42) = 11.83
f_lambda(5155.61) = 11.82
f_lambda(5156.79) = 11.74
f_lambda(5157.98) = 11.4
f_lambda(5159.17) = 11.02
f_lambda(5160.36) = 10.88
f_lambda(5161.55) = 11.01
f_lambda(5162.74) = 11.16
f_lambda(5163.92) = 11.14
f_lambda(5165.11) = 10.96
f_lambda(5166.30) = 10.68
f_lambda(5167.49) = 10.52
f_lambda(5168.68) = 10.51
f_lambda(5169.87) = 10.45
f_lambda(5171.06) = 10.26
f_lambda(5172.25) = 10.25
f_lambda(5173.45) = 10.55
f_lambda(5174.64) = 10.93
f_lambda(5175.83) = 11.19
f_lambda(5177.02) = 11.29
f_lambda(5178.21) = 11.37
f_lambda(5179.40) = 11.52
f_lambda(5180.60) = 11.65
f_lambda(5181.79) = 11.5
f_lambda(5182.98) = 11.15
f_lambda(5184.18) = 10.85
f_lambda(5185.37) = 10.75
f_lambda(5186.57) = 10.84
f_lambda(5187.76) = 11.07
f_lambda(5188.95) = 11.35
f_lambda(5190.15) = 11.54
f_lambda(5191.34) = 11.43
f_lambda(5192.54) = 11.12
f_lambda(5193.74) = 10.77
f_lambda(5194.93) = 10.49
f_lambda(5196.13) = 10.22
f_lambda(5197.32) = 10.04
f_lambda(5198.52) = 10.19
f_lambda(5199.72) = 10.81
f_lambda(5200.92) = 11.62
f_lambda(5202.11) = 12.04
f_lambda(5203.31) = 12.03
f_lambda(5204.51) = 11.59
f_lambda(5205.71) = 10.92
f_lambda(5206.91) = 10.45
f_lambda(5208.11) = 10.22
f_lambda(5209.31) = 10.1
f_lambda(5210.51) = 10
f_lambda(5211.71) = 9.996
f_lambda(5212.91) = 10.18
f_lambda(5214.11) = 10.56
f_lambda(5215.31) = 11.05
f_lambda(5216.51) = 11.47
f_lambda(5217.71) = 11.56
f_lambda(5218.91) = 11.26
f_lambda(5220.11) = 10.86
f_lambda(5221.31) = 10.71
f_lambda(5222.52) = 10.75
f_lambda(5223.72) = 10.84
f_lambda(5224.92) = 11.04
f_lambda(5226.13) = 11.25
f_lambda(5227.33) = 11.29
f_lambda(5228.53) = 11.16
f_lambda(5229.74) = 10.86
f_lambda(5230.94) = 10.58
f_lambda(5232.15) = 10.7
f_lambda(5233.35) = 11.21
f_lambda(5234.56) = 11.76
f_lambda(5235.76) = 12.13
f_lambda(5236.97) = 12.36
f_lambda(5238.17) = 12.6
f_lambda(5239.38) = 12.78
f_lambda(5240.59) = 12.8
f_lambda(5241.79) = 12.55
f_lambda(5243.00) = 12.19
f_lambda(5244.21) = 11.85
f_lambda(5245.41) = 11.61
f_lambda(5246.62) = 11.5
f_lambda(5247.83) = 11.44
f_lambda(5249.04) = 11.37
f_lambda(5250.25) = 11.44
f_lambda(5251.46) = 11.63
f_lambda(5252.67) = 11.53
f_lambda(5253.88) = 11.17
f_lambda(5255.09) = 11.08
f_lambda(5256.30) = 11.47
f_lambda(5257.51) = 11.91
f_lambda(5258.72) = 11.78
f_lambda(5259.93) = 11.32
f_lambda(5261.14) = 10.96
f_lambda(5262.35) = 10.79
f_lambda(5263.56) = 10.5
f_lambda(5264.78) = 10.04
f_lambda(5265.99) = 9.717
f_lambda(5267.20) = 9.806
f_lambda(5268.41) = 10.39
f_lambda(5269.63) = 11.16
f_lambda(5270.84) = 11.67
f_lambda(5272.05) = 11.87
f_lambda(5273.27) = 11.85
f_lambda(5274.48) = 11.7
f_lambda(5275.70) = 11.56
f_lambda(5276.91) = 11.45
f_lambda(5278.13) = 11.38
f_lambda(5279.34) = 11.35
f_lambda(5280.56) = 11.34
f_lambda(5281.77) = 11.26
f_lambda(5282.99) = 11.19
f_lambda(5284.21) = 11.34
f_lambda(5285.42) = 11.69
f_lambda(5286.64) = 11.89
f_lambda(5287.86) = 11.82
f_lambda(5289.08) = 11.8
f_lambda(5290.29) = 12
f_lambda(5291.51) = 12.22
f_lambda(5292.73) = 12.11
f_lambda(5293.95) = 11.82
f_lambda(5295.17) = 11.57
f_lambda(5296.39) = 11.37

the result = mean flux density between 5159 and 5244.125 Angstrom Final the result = 11.1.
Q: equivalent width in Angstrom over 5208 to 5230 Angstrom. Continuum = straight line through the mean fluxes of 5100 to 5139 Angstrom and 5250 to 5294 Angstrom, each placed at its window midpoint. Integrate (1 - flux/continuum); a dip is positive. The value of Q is 0.82 Angstrom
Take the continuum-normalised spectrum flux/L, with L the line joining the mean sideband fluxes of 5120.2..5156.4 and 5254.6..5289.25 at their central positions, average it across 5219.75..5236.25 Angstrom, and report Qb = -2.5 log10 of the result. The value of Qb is 0.00 mag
